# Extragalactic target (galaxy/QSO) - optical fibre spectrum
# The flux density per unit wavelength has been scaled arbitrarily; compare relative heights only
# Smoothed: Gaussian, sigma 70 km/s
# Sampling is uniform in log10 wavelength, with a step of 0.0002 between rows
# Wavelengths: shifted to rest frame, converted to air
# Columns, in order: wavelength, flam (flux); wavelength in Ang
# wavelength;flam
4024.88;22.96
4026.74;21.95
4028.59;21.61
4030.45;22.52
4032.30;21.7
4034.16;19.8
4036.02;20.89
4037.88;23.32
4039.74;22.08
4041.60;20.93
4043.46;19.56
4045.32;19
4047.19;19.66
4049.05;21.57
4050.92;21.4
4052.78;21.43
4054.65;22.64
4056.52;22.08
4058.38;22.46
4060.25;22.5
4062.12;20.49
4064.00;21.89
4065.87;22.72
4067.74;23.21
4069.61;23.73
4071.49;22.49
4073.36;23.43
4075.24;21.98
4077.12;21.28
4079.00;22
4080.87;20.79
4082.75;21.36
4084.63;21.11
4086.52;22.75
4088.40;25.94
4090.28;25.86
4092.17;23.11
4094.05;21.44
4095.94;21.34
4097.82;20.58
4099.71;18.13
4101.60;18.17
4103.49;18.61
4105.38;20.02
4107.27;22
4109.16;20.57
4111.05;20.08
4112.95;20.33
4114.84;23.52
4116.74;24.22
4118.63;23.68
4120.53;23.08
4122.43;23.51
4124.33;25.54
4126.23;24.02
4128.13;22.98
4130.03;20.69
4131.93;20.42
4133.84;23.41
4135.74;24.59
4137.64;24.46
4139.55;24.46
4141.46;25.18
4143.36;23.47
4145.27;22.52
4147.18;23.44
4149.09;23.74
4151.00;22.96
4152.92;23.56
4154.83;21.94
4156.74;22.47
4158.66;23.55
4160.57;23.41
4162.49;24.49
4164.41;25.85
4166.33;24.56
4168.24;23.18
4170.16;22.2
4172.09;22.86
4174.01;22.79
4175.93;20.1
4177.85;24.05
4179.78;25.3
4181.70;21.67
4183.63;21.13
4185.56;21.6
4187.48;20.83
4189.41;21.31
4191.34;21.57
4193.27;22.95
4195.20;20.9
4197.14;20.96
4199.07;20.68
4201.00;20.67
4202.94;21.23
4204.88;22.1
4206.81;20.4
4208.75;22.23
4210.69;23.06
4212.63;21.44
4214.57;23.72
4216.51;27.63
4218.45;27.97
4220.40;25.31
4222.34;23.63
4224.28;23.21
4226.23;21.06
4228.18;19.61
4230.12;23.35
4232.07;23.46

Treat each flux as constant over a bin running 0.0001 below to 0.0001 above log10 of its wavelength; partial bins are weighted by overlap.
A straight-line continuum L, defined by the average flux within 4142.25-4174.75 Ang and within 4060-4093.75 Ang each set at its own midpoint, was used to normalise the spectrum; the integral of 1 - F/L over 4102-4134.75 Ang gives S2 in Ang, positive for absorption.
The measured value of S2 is 1.3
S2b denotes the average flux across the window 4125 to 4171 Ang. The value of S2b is 23.4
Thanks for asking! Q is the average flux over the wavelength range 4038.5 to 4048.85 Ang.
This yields 20.4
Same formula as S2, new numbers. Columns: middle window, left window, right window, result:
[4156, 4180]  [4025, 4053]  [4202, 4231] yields -0.9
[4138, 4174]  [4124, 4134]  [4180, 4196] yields -2.2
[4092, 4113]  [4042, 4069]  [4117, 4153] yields 2.2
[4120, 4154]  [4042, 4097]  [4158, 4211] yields -1.9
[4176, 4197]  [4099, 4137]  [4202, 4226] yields 0.9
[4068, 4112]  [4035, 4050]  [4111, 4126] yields 1.3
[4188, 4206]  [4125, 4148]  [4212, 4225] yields 2.3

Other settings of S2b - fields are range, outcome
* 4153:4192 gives 22.8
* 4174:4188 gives 22.2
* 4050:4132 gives 22.1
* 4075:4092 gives 22.6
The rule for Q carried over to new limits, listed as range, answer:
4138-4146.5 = 23.9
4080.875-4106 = 21.4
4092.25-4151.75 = 22.3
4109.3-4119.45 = 22.2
